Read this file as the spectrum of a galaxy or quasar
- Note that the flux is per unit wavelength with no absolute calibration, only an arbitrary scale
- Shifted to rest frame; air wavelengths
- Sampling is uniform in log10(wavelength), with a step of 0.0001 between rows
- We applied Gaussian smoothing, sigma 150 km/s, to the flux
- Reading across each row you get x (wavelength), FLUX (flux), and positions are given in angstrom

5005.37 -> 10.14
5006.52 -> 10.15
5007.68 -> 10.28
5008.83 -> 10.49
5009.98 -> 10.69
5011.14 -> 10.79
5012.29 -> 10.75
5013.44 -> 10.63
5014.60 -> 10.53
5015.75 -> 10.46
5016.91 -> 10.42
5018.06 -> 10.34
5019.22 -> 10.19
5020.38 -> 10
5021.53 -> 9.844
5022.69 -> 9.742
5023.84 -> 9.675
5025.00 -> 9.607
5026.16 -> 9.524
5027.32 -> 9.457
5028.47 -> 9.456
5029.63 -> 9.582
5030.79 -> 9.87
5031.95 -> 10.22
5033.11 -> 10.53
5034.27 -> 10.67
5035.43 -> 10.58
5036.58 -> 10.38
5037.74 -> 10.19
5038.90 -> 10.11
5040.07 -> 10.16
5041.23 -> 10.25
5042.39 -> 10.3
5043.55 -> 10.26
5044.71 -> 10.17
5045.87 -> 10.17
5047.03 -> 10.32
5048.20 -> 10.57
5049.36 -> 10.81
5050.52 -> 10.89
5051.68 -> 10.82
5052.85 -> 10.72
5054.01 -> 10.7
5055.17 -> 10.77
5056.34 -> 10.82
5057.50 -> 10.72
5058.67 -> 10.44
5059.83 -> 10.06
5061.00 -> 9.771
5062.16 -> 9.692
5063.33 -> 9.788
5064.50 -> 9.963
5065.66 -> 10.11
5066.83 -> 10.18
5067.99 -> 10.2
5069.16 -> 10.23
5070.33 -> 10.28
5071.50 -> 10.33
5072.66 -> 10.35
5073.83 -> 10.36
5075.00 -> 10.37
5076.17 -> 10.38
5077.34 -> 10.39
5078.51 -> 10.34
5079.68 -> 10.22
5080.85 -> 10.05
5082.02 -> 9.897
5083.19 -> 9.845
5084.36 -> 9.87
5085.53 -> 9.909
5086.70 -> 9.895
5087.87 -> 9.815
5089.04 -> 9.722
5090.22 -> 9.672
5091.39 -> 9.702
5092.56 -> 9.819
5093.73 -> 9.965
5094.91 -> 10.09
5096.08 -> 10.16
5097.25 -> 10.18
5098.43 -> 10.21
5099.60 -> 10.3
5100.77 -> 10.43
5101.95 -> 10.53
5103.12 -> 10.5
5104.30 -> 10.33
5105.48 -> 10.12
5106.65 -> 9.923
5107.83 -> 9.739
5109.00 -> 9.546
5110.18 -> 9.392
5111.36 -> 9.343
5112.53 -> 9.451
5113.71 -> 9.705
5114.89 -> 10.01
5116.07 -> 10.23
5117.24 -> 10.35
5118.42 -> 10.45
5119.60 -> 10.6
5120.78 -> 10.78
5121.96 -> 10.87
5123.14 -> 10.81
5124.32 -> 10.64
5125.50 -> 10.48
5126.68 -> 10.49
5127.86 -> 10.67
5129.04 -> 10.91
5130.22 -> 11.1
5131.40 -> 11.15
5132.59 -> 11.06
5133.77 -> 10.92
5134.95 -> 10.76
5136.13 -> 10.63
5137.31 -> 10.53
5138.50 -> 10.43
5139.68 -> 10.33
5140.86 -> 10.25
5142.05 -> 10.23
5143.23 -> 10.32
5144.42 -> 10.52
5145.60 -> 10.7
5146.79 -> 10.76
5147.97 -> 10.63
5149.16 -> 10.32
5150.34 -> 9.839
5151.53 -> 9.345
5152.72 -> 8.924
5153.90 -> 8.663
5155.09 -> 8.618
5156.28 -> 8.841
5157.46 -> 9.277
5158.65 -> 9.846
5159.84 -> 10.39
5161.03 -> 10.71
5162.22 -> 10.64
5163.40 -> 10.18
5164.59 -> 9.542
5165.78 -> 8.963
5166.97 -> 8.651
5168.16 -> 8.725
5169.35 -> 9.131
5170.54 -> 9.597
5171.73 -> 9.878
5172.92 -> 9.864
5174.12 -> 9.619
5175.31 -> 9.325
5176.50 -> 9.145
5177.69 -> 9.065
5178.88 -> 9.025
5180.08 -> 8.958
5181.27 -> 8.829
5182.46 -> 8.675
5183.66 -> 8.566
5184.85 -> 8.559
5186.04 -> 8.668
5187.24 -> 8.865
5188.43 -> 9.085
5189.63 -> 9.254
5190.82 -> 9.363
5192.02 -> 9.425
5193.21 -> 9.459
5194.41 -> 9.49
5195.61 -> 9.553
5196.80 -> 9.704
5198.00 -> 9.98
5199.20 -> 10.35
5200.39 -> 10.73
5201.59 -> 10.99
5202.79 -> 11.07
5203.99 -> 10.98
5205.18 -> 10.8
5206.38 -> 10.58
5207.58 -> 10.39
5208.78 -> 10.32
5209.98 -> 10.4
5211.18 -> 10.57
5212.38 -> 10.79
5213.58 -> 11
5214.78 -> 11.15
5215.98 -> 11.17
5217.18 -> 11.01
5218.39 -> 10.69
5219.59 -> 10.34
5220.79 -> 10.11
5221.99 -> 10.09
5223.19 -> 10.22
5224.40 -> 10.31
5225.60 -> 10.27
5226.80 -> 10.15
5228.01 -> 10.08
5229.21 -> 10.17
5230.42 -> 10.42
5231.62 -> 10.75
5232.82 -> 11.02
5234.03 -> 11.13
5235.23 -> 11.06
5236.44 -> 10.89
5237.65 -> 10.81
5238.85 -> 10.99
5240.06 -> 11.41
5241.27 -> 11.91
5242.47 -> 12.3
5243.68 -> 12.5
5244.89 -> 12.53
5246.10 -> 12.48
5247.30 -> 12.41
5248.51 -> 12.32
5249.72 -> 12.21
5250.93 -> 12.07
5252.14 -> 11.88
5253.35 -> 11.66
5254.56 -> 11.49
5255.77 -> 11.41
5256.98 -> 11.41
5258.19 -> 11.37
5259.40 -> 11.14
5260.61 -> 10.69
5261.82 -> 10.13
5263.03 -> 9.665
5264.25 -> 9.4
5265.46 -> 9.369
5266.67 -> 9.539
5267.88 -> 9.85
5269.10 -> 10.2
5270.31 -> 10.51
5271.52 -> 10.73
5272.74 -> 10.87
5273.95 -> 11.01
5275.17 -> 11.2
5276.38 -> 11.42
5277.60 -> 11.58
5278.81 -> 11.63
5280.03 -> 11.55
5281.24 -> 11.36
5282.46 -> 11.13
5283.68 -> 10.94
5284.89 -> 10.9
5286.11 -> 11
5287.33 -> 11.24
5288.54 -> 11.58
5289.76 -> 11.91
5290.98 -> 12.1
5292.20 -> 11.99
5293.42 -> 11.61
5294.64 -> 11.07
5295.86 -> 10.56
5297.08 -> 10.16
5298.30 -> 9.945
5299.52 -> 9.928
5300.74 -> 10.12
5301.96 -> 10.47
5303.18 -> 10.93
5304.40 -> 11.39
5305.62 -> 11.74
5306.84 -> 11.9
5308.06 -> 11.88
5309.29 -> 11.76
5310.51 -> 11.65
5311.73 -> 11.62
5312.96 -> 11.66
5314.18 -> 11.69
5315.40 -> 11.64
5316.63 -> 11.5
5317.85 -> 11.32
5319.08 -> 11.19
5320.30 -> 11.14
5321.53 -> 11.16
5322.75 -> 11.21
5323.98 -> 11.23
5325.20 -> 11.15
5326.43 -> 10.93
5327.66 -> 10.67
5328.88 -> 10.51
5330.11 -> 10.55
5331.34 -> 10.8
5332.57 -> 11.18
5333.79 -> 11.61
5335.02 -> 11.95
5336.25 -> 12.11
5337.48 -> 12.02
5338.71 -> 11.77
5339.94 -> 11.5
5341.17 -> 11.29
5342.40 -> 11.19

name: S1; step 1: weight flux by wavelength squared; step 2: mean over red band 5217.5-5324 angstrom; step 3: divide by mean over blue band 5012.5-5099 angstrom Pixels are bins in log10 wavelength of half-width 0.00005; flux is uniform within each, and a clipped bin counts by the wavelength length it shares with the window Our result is 1.18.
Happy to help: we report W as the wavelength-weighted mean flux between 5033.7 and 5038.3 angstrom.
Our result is 10.5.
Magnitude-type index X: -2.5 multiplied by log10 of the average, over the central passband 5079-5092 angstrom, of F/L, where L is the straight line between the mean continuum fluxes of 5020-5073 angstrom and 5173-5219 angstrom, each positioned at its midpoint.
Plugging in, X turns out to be 0.03 mag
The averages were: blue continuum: 10.2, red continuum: 9.88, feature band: 9.88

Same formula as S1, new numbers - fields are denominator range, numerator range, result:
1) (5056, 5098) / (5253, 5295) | 1.17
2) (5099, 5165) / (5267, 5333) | 1.16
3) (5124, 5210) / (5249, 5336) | 1.18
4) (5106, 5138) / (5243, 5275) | 1.13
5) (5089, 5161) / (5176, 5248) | 1.05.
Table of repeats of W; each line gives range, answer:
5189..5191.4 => 9.31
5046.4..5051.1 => 10.6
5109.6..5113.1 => 9.41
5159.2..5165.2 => 10.3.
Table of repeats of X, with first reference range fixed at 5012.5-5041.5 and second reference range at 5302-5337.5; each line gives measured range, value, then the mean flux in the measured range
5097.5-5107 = 0.01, 10.3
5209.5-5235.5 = 0.04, 10.6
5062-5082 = 0.01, 10.2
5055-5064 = 0.00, 10.2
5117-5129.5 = -0.01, 10.6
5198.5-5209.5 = 0.02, 10.7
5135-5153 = 0.03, 10.3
